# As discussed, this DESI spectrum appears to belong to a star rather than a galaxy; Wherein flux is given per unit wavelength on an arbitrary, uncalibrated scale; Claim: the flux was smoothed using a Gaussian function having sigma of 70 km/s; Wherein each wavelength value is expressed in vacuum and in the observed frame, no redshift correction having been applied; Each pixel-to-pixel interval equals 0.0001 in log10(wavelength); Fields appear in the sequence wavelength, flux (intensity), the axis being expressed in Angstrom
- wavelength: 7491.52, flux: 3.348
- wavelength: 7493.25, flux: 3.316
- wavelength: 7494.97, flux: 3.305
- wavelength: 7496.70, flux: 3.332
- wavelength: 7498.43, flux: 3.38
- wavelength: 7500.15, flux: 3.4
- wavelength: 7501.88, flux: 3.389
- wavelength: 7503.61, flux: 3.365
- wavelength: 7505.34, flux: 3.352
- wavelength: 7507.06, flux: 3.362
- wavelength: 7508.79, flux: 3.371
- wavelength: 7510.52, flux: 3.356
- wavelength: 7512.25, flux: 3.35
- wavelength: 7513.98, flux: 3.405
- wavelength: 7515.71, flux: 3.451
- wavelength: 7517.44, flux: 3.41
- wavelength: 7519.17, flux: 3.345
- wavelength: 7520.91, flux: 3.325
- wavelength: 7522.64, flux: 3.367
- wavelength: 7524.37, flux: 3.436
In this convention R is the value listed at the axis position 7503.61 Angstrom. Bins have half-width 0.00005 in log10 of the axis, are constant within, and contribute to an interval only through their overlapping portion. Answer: 3.365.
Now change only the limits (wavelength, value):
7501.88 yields 3.389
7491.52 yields 3.348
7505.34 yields 3.352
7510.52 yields 3.356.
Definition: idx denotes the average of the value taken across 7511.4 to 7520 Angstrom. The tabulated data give 3.39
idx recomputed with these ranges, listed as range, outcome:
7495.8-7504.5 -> 3.37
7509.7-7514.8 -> 3.37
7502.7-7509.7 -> 3.36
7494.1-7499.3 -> 3.34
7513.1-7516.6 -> 3.43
